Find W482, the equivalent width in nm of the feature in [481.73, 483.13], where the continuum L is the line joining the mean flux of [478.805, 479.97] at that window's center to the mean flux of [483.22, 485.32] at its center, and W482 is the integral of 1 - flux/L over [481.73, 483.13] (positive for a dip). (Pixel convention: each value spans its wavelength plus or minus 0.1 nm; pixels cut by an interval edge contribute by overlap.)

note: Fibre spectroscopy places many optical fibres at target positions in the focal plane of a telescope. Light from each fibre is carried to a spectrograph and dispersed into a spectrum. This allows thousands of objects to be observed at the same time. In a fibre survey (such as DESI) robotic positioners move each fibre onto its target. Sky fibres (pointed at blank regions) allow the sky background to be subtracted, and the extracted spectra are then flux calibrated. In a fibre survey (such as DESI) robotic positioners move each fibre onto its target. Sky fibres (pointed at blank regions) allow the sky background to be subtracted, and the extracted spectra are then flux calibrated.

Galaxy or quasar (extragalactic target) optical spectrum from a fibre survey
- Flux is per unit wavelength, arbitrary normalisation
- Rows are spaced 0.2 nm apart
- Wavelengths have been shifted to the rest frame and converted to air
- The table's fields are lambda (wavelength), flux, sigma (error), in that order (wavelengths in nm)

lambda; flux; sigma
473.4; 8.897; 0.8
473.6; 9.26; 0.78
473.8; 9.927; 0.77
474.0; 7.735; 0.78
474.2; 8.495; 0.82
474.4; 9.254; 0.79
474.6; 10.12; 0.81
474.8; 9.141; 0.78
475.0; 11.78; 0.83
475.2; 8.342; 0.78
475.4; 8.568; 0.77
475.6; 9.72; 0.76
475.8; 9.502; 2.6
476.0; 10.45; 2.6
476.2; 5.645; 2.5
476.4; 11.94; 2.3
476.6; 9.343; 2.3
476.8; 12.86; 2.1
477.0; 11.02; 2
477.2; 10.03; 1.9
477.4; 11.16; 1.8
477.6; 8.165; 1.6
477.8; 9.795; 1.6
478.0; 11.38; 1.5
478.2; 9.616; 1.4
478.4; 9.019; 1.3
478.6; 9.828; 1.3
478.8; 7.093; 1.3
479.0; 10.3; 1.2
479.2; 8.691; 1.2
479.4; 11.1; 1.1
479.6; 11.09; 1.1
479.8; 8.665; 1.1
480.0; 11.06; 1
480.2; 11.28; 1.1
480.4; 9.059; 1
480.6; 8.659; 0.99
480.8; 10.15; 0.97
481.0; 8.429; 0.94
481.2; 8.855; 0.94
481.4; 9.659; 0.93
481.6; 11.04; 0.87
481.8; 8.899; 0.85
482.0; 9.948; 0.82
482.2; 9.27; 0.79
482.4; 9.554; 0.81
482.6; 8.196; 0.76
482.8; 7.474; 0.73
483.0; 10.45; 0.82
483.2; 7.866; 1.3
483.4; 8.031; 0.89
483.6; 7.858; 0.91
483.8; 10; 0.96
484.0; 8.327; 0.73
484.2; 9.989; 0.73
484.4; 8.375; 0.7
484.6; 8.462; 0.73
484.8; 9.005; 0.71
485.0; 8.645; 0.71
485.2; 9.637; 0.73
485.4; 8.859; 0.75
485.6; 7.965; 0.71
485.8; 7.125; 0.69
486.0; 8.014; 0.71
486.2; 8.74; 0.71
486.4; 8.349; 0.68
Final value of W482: 0.01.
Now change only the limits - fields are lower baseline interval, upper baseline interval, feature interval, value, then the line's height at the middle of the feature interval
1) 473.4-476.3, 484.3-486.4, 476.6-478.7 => -0.30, 8.96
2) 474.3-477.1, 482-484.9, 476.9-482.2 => -0.25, 9.33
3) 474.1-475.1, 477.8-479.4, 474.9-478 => -0.09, 9.66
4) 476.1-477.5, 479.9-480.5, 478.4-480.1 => 0.12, 10.4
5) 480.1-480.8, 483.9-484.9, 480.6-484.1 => 0.10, 9.3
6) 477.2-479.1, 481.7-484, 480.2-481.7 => -0.06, 9.16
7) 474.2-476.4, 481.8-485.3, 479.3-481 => -0.18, 9.07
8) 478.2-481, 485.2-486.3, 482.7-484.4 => 0.01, 8.77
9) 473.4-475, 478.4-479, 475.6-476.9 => -0.12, 9.09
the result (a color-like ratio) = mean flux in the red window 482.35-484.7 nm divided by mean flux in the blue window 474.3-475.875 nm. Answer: 0.9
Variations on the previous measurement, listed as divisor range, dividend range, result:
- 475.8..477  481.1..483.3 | 0.91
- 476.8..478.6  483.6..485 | 0.88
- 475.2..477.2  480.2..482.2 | 0.97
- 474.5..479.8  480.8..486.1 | 0.90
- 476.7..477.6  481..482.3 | 0.87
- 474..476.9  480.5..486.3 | 0.93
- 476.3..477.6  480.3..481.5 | 0.84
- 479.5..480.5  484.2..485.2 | 0.87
